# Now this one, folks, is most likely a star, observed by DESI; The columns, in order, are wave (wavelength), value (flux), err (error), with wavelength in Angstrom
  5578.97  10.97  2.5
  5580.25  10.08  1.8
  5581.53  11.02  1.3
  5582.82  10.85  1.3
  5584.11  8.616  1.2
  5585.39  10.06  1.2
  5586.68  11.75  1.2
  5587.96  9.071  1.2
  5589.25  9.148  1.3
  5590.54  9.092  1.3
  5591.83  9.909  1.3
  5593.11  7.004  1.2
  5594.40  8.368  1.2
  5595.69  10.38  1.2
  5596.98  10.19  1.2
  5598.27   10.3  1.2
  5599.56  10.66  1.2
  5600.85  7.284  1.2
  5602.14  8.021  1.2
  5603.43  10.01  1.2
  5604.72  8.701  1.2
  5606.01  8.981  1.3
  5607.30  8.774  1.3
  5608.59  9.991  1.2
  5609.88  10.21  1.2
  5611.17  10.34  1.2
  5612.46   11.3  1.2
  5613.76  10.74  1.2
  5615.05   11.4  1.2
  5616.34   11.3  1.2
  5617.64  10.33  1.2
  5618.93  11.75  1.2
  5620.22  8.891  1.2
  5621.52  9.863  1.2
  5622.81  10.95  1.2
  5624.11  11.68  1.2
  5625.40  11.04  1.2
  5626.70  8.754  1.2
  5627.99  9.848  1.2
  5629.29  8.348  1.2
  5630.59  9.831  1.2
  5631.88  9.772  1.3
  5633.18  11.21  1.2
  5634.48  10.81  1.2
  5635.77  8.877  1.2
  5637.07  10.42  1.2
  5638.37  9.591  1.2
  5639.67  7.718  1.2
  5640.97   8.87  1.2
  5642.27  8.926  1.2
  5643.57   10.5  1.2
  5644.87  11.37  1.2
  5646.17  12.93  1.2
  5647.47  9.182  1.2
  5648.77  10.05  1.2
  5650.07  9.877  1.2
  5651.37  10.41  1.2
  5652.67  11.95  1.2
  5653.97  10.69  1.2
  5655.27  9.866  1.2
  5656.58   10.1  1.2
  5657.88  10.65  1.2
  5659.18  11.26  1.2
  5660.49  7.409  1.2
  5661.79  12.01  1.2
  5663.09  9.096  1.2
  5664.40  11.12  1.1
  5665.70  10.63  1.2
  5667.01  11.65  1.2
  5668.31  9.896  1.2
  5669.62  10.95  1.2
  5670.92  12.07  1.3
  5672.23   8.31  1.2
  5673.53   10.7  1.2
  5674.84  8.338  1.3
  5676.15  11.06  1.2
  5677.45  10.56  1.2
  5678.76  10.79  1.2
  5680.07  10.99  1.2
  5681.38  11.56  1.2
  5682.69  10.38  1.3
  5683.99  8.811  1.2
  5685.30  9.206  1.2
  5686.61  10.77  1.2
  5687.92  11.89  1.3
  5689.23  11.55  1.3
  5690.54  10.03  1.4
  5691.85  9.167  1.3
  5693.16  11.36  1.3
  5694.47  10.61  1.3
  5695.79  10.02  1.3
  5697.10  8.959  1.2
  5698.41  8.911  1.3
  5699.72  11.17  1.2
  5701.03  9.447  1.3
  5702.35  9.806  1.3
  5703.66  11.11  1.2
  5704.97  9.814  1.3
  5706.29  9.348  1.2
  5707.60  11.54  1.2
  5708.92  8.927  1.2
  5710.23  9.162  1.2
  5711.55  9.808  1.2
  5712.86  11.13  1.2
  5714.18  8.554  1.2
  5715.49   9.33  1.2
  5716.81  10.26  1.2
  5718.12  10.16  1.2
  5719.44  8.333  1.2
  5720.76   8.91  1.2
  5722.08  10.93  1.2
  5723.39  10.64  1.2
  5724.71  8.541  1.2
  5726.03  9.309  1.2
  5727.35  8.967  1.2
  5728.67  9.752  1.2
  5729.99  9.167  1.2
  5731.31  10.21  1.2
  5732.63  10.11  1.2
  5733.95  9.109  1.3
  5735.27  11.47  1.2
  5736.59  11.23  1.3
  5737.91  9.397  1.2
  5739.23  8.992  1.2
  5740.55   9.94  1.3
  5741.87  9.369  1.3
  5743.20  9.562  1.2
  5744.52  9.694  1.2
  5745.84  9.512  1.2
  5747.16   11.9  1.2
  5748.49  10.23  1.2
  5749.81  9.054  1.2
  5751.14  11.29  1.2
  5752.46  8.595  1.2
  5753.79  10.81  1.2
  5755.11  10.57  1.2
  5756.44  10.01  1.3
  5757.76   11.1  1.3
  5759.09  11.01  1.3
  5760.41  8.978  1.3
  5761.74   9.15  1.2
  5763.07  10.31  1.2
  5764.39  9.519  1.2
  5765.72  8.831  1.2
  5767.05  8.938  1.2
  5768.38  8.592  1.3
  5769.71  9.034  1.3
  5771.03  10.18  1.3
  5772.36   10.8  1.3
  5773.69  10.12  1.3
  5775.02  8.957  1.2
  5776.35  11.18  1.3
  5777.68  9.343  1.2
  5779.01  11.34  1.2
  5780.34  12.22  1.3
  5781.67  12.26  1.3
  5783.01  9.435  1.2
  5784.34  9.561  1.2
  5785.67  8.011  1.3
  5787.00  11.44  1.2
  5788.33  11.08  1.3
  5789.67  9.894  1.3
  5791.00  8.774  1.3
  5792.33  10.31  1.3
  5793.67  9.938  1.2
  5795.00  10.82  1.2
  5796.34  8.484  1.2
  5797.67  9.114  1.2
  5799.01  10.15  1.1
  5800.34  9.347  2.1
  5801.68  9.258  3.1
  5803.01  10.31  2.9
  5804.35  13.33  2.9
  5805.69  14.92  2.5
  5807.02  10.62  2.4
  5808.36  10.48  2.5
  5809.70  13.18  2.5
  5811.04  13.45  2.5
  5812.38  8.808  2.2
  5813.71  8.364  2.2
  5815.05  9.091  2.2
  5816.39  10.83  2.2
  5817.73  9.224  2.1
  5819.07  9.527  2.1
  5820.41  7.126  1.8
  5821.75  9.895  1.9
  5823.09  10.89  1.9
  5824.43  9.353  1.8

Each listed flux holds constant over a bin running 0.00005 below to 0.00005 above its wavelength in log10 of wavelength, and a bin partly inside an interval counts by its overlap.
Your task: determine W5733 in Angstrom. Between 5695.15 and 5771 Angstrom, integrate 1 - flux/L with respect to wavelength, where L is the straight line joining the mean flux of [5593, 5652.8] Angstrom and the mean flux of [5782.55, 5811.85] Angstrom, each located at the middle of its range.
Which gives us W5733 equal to 3.9 Angstrom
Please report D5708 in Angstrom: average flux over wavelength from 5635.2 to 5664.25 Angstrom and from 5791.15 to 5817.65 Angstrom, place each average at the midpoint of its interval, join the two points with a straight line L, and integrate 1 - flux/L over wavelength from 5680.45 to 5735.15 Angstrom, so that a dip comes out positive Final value 1.6 Angstrom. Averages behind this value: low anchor 10.1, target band 9.94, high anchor 10.5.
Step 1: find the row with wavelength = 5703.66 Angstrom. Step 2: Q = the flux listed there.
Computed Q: 11.11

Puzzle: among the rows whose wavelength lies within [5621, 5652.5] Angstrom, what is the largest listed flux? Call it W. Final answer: 12.93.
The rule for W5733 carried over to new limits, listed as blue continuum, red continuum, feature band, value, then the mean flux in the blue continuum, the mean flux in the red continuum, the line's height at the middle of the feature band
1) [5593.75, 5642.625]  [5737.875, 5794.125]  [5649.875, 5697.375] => -2.43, 9.86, 9.99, 9.91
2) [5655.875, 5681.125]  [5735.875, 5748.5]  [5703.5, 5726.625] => 0.91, 10.4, 9.98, 10.1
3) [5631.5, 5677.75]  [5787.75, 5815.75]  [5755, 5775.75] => 1.33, 10.2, 10.5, 10.4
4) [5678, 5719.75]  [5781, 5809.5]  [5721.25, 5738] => 0.47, 10.1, 10.4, 10.2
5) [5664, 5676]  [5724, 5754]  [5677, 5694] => -0.43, 10.4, 9.82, 10.3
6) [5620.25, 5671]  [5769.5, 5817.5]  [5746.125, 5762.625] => 0.23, 10.2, 10.4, 10.4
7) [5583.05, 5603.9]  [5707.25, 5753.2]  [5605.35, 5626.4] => -2.20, 9.39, 9.79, 9.45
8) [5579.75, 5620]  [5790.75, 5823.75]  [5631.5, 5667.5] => -1.07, 9.85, 10.3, 9.95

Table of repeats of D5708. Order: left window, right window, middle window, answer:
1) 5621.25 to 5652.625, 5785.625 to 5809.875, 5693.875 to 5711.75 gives 0.6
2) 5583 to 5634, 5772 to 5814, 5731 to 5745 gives 0.5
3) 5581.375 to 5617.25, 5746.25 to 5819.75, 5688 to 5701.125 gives -0.3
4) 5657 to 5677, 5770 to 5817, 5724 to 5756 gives 1.6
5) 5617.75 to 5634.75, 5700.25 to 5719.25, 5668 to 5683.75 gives -0.7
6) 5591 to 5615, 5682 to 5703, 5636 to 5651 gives -0.2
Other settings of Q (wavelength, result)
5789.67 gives 9.894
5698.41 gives 8.911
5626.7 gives 8.754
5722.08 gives 10.93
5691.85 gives 9.167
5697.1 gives 8.959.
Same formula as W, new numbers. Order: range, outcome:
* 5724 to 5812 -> 14.92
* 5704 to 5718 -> 11.54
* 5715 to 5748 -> 11.9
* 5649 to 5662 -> 12.01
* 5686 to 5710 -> 11.89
